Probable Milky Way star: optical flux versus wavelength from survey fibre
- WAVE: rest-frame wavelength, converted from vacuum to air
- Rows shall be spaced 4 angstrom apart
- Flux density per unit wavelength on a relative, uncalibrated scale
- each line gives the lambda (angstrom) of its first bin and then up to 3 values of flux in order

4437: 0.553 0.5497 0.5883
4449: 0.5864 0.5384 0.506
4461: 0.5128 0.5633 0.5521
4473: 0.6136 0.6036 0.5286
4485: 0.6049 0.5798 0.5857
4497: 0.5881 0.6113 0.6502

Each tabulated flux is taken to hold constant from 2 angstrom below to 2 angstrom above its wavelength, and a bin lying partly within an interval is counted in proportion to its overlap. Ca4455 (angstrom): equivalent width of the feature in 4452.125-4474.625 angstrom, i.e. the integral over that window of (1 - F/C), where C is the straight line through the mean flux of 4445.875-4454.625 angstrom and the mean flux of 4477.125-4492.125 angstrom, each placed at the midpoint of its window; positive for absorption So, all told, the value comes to 0.9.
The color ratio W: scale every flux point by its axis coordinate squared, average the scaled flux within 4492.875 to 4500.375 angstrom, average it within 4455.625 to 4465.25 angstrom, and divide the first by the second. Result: 1.2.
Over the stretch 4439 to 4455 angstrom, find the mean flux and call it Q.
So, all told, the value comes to 0.566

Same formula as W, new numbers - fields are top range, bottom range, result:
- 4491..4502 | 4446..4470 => 1.11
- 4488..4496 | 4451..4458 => 1.13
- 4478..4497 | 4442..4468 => 1.07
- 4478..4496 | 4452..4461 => 1.13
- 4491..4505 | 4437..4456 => 1.10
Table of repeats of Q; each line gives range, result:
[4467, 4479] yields 0.59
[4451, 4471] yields 0.535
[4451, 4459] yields 0.522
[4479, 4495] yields 0.575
